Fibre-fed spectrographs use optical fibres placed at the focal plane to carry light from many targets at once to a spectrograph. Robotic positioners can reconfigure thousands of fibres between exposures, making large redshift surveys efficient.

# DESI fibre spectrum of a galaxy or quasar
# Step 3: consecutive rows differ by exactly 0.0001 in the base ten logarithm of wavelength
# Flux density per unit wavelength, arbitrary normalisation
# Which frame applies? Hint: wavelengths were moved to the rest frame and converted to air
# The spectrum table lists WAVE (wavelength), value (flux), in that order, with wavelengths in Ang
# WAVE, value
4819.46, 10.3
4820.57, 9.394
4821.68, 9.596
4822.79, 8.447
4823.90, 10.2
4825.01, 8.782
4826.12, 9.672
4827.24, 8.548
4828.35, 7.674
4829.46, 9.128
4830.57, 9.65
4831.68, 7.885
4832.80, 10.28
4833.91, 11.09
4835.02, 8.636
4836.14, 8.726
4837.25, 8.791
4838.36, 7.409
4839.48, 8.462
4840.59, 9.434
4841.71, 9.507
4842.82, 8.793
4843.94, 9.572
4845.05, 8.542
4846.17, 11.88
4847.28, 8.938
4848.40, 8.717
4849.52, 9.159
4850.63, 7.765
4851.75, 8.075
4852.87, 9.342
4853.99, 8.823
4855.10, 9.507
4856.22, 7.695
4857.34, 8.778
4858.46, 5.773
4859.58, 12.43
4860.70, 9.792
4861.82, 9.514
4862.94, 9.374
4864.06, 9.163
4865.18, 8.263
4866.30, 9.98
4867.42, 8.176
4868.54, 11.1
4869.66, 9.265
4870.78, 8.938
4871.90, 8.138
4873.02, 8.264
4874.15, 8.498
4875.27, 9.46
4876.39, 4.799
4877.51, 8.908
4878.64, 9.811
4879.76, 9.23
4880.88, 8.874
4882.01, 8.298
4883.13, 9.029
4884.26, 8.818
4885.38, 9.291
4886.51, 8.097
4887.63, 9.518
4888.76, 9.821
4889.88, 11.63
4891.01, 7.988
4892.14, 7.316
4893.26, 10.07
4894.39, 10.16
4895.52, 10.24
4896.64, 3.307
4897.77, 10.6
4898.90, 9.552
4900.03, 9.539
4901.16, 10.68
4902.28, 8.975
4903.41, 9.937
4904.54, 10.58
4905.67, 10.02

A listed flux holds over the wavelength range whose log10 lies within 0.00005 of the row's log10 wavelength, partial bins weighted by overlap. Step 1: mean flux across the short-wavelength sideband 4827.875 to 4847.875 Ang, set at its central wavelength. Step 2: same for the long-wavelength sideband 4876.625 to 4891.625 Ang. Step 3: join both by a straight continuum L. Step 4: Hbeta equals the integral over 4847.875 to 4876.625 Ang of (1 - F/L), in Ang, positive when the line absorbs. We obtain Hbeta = 0.8 Ang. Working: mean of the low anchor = 9.14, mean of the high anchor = 9.07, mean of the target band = 8.84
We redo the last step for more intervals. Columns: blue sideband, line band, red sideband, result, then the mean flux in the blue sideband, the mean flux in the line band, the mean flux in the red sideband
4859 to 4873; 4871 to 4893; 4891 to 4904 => 1.2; 9.46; 8.75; 9.08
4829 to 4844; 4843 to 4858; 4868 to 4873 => 0.3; 9.08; 8.96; 9.25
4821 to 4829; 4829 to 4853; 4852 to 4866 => -0.2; 8.99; 9.08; 9.03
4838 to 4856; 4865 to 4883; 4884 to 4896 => 0.9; 8.99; 8.77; 9.37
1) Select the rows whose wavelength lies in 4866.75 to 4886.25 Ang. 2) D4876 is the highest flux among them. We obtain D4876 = 11.1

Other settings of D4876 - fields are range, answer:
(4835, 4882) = 12.43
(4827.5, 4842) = 11.09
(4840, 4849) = 11.88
